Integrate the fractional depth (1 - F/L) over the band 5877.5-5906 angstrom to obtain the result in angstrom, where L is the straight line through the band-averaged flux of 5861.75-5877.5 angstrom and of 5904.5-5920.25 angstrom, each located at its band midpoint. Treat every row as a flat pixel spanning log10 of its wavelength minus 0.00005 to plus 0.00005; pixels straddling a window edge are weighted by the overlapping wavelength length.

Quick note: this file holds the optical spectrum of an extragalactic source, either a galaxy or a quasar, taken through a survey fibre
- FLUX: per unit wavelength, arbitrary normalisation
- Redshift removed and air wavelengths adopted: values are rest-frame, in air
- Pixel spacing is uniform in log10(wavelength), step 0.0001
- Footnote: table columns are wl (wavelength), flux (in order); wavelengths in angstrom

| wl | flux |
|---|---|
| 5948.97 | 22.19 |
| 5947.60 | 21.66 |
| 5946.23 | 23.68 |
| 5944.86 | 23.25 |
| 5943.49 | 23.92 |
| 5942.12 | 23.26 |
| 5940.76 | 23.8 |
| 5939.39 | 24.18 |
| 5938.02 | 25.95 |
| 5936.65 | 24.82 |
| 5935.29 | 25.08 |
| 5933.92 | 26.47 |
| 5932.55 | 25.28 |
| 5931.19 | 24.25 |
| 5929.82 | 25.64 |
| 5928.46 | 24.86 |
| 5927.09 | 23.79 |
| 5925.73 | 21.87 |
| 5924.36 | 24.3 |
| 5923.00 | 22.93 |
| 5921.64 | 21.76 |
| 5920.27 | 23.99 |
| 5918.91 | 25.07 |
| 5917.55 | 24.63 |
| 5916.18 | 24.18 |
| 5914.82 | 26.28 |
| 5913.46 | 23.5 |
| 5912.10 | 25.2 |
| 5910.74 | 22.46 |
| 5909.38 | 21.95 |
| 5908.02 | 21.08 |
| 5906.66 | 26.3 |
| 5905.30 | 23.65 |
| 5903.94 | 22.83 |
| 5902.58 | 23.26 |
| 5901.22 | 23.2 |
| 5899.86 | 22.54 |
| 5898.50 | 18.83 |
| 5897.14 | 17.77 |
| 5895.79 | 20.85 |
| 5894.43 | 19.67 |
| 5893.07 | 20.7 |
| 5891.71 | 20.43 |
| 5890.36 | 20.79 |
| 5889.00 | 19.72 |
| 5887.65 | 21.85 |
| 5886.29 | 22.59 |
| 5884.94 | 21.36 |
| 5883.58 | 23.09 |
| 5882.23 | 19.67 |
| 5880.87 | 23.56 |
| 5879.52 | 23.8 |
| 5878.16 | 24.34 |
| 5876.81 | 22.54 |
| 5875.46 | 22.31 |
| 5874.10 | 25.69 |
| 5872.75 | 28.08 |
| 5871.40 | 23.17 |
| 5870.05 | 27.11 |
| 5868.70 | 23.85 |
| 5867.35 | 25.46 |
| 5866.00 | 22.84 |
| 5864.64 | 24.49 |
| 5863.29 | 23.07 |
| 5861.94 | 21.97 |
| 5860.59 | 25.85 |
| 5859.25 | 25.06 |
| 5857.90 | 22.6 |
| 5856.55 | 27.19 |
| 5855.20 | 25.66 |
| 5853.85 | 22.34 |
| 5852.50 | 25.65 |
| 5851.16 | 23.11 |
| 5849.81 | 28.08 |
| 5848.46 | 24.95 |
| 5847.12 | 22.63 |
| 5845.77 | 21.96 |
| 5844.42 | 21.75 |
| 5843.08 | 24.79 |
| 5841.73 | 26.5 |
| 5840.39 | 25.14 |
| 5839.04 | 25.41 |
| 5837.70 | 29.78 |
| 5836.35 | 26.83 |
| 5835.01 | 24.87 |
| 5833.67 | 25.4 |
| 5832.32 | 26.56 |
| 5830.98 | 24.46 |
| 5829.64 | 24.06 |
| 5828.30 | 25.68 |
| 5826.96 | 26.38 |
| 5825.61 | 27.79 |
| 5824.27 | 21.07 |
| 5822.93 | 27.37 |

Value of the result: 3.0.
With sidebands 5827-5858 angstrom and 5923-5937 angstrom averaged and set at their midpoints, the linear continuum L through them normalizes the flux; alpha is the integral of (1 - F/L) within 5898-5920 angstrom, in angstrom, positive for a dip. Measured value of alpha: 1.1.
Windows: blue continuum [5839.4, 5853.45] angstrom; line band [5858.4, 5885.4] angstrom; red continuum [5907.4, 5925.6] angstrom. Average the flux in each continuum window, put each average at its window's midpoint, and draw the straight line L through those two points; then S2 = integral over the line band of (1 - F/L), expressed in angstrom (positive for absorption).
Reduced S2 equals 0.3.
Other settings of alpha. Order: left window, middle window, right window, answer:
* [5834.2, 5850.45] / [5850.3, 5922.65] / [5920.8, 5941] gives 4.6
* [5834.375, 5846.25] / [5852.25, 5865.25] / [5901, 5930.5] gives 0.3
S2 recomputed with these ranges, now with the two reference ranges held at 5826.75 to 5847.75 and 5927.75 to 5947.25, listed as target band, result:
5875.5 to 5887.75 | 1.1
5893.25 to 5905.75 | 1.7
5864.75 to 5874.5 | -0.1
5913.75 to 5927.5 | 0.4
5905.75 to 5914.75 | 0.4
